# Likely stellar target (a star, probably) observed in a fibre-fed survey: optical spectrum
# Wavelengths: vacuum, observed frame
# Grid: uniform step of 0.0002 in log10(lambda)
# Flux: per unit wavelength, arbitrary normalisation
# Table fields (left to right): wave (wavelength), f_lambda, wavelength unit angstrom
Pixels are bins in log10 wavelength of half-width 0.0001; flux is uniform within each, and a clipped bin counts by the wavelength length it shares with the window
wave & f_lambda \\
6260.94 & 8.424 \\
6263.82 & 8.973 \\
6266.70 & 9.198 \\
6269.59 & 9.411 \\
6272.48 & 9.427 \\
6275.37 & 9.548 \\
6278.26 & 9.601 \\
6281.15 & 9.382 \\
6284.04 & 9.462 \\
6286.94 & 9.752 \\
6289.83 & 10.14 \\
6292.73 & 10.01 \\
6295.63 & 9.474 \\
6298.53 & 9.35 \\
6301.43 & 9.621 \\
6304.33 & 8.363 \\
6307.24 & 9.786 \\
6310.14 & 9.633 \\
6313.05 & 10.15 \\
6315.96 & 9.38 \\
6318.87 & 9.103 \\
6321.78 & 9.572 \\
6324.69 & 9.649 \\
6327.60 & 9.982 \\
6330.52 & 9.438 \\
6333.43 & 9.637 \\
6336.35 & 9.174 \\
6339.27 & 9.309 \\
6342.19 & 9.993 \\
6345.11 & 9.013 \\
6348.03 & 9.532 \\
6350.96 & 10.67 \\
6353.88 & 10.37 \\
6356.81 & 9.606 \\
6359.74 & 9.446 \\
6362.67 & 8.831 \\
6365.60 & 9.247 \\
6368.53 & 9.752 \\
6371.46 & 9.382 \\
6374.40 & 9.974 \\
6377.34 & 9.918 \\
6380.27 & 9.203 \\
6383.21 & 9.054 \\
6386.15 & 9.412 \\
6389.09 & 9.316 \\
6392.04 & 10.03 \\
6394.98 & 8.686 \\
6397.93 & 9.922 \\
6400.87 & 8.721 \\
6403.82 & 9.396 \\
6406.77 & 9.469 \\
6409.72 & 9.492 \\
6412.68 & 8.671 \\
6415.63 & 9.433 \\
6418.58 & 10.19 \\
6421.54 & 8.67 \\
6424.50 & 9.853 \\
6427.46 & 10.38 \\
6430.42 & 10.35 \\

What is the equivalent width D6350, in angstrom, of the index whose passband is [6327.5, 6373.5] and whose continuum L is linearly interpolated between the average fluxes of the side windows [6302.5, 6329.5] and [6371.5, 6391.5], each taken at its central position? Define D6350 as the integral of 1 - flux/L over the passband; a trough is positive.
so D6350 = -0.37 angstrom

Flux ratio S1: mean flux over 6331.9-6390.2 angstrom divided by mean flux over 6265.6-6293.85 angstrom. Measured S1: 0.99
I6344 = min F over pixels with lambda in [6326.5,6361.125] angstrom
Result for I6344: 9.013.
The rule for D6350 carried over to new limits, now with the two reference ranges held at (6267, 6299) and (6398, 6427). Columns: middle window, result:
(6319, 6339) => 0.0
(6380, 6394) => 0.0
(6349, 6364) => -0.5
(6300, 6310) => 0.3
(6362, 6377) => -0.1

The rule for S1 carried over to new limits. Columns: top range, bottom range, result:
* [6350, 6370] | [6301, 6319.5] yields 1.03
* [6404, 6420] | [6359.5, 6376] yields 1.00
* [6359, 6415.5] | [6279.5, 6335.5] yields 0.98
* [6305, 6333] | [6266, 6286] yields 1.02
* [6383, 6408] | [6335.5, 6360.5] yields 0.96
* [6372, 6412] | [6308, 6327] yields 0.98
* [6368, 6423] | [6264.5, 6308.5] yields 0.99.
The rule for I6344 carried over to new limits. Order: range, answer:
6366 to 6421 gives 8.671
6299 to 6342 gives 8.363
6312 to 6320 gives 9.103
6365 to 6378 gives 9.247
